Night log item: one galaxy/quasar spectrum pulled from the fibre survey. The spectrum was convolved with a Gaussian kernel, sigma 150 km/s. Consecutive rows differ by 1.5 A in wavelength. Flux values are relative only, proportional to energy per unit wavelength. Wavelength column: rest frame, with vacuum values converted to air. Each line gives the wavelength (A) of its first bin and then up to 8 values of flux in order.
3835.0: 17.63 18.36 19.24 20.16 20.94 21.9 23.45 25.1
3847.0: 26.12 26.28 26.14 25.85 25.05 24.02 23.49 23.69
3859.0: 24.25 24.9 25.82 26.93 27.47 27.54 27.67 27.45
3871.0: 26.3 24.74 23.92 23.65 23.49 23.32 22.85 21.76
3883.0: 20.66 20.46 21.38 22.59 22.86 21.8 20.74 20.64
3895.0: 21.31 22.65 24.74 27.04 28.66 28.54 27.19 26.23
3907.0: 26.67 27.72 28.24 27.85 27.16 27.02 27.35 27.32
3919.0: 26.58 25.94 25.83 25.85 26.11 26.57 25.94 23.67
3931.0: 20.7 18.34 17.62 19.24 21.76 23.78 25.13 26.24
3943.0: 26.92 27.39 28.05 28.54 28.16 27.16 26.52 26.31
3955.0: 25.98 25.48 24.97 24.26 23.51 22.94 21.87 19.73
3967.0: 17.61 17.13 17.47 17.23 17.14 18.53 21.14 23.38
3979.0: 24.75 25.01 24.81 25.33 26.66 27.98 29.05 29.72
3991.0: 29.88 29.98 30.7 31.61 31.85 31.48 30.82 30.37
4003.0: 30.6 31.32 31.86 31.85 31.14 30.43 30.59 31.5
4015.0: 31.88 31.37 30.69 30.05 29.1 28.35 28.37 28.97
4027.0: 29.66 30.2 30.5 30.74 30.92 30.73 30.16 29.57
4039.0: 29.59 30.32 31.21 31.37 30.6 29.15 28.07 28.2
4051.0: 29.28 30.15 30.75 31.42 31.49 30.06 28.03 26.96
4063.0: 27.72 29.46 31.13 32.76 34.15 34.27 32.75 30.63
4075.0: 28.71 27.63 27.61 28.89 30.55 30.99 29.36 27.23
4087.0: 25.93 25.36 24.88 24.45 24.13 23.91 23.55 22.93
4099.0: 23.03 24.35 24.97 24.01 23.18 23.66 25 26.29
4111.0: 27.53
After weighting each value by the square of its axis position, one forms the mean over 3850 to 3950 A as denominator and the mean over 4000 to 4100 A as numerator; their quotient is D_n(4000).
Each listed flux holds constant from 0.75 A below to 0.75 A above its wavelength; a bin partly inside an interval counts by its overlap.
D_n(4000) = 1.27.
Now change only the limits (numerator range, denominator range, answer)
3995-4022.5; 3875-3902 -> 1.44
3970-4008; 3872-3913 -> 1.18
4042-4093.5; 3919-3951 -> 1.26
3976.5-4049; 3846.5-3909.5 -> 1.29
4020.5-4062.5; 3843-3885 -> 1.32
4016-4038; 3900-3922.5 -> 1.17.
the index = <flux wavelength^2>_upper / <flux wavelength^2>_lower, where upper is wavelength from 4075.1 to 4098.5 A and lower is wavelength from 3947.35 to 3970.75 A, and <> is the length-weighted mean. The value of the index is 1.2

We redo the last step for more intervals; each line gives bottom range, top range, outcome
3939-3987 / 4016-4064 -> 1.30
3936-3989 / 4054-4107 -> 1.23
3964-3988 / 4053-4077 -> 1.46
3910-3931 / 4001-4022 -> 1.23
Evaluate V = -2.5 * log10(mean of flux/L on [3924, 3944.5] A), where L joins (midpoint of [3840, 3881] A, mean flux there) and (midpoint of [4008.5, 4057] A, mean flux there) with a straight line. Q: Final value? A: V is 0.16 mag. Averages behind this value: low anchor 24.9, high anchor 30.2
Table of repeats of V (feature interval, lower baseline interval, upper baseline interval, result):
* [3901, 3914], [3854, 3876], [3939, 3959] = -0.06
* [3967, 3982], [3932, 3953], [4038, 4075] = 0.28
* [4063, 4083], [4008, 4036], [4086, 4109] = -0.17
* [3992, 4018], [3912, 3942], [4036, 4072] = -0.11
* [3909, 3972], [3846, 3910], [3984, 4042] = 0.12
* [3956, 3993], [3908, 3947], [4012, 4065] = 0.17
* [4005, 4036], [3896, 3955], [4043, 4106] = -0.12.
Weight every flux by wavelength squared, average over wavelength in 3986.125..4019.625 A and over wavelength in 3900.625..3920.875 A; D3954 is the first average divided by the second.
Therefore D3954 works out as 1.18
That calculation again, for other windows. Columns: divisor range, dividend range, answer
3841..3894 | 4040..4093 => 1.35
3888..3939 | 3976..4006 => 1.20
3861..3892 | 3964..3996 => 1.05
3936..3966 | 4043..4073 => 1.27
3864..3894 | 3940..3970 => 1.08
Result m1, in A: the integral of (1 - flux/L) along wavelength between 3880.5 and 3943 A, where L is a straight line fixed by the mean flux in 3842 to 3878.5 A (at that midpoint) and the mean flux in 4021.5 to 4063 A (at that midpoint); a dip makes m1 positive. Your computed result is 5.0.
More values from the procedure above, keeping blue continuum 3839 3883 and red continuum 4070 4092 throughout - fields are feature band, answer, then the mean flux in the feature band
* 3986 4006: -2.5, 30.5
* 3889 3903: 0.8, 23.9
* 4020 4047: -2.2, 30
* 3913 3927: -0.5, 26.5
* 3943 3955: -0.5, 27.3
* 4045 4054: -0.4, 29.3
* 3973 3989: 1.4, 24.4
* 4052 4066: -0.7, 29.6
